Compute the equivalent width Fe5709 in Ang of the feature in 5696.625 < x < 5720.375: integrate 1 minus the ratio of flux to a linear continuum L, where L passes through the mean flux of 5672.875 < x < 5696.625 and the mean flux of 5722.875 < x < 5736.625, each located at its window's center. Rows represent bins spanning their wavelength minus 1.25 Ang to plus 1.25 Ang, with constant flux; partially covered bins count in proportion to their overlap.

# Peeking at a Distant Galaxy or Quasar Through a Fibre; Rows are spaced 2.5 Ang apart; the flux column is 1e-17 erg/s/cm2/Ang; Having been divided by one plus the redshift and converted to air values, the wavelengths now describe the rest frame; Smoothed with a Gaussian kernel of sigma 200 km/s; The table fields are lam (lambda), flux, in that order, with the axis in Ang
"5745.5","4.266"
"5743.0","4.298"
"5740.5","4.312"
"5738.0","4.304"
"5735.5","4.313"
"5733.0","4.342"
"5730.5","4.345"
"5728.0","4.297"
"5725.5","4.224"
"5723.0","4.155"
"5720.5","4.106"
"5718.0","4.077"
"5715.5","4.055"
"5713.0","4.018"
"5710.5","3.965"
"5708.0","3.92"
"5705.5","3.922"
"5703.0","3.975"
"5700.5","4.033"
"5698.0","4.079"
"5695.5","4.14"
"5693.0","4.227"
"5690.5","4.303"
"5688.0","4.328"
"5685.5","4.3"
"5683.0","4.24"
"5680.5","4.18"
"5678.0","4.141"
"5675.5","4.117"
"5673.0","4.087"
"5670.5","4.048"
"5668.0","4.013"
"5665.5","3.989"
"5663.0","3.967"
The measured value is 1.4 Ang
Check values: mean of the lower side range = 4.21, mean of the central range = 4.01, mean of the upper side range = 4.29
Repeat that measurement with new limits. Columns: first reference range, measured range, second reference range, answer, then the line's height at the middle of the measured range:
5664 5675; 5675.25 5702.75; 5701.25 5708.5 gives -1.4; 3.99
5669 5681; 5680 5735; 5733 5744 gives 0.8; 4.21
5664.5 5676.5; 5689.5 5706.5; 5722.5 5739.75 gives 0.3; 4.16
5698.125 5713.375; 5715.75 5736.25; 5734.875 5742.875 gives -0.2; 4.18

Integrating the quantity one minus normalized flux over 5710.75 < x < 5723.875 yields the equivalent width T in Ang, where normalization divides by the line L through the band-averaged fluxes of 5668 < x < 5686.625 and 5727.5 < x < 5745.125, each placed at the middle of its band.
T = 0.6 Ang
